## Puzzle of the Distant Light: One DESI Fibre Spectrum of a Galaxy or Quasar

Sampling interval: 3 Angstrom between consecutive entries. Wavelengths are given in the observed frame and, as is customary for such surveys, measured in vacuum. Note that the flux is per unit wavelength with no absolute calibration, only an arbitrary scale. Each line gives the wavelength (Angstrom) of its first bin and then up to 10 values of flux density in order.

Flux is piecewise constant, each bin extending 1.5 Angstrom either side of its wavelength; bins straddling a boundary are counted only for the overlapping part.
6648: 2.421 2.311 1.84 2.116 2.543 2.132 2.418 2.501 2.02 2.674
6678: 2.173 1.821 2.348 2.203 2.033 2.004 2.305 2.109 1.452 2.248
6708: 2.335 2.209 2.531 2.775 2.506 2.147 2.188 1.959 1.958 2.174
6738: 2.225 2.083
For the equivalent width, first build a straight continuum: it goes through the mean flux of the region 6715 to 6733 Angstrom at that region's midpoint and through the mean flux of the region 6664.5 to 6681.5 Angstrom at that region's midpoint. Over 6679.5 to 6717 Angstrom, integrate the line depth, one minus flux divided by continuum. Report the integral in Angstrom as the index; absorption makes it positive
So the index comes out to 2.03 Angstrom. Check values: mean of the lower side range 2.29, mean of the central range 2.16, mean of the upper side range 2.27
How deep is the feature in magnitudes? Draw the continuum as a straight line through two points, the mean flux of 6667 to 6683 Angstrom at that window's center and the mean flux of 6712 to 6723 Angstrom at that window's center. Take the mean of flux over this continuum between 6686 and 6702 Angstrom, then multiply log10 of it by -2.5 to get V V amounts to 0.15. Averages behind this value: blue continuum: 2.25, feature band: 2.06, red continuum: 2.52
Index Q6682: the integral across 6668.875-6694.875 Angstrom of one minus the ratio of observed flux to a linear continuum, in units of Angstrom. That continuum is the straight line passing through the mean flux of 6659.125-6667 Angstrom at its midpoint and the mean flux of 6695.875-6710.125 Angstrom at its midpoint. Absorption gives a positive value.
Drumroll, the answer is 0.4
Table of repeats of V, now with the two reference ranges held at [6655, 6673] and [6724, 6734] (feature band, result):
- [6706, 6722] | -0.17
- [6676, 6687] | 0.03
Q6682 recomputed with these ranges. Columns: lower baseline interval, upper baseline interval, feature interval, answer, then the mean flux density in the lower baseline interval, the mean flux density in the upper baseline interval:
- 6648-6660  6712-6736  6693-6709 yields 1.25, 2.19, 2.28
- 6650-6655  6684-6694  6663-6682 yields -1.51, 2.08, 2.12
